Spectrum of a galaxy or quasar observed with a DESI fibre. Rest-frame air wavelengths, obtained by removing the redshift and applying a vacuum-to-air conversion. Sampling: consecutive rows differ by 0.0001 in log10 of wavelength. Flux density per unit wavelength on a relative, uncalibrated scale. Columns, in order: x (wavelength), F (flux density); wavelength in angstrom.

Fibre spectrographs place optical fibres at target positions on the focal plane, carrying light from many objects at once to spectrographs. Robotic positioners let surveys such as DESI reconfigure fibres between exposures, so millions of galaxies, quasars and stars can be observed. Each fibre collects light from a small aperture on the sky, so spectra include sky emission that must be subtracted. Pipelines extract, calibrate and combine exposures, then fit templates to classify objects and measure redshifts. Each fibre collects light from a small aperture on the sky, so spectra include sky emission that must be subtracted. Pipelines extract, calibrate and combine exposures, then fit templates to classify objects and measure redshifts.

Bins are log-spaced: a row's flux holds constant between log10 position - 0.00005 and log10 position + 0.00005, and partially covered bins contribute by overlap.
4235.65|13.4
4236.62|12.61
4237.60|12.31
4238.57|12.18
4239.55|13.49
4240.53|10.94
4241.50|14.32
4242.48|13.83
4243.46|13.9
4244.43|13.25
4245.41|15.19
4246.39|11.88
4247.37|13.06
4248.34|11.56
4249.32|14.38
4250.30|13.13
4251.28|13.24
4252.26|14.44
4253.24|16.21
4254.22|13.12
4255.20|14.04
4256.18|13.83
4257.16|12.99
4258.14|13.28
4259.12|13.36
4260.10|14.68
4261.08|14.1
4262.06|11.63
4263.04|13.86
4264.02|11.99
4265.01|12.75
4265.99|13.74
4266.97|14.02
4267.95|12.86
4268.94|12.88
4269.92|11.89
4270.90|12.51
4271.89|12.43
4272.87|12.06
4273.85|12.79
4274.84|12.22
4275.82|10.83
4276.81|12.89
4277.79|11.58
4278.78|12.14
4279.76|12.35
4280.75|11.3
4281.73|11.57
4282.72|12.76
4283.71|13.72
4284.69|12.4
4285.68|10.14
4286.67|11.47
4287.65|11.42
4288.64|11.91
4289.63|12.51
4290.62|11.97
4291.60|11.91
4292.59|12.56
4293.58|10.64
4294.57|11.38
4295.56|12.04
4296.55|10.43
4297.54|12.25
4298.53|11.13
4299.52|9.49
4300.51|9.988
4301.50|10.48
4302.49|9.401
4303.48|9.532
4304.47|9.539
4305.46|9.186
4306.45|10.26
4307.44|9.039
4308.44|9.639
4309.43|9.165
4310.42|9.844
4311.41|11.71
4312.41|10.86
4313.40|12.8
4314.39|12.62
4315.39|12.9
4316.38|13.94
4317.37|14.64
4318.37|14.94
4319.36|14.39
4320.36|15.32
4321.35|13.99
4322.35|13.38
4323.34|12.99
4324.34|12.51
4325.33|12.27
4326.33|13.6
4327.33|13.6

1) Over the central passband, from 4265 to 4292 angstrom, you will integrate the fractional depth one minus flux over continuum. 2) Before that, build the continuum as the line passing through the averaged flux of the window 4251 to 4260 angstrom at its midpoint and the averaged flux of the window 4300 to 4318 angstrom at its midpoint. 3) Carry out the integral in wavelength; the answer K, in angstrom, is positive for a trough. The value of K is 0.8 angstrom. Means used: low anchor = 13.9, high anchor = 10.9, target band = 12.2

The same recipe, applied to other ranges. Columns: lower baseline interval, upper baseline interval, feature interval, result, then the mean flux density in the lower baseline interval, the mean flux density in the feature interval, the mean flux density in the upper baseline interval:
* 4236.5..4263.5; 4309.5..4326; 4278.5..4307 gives 4.15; 13.4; 11.2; 13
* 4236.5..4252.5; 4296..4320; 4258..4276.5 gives -0.55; 13.2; 12.8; 11.2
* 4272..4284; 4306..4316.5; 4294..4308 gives 1.37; 12.2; 10.3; 11.1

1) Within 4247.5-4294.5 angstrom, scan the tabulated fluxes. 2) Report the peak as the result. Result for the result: 16.21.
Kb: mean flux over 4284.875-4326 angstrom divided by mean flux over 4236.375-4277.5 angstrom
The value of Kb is 0.9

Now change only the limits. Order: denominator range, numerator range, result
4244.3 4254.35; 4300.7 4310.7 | 0.71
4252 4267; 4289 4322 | 0.85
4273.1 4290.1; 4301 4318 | 0.91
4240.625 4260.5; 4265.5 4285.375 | 0.91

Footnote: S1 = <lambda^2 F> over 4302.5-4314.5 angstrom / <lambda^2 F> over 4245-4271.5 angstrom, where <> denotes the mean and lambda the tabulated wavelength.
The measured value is 0.79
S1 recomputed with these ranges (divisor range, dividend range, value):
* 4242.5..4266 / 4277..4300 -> 0.88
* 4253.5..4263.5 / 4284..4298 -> 0.87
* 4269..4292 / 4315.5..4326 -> 1.17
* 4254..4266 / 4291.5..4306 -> 0.81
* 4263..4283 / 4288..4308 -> 0.88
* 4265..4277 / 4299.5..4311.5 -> 0.79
